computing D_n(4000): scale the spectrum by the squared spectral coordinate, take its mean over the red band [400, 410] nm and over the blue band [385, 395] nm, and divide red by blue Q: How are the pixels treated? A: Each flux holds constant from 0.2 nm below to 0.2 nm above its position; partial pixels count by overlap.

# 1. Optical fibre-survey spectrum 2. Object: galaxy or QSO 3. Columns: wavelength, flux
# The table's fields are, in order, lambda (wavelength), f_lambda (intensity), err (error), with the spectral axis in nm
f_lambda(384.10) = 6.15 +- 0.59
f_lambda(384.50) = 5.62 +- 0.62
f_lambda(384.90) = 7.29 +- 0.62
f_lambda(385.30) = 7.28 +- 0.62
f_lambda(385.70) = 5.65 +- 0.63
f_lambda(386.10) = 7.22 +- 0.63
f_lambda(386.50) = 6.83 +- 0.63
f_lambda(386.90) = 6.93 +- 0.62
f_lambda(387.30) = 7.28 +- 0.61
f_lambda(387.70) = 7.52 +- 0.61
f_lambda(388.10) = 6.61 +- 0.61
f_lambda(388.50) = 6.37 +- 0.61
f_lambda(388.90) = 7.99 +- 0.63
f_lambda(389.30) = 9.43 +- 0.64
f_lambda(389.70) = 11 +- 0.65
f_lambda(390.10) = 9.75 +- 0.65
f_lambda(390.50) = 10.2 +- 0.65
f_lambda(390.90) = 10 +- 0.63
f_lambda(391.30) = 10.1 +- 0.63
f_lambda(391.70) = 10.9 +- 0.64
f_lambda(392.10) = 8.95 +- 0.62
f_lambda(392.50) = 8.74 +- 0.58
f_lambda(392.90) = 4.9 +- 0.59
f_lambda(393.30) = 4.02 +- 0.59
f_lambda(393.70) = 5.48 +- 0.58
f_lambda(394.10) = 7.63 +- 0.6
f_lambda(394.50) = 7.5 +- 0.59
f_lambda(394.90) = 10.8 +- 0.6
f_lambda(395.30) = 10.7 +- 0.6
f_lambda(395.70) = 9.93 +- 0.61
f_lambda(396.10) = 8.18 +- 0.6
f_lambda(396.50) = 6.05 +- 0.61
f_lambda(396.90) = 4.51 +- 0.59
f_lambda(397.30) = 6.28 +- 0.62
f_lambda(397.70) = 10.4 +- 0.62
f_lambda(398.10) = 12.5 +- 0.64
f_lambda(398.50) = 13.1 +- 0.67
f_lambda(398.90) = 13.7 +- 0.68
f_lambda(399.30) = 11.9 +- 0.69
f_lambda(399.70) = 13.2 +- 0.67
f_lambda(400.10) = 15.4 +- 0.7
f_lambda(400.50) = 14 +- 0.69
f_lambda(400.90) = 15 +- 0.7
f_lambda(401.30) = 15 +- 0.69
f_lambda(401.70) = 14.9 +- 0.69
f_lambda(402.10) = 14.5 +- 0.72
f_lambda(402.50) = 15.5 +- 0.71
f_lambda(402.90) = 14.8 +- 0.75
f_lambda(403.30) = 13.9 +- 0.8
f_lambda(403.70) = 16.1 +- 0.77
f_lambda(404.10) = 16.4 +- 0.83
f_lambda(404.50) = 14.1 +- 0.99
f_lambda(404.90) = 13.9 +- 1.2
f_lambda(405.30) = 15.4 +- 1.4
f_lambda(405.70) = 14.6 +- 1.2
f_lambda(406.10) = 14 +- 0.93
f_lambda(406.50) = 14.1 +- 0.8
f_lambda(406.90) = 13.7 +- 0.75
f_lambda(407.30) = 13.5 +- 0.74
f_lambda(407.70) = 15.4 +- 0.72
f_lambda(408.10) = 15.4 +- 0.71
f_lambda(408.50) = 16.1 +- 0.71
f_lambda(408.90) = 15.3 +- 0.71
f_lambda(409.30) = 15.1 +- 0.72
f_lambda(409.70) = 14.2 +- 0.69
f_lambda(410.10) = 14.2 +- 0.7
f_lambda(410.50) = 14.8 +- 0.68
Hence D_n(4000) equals 2.0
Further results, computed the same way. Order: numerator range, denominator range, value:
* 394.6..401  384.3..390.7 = 1.49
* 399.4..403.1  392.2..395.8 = 1.96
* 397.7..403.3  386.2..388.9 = 2.13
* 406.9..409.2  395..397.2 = 2.01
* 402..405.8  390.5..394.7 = 1.99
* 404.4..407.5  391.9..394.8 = 2.19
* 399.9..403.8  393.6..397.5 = 1.98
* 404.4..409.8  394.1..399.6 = 1.60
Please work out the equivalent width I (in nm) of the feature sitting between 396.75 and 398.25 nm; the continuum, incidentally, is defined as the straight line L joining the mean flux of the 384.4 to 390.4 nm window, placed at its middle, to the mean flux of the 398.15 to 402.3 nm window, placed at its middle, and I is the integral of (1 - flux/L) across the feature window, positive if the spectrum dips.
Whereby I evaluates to 0.51 nm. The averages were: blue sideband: 7.59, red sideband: 14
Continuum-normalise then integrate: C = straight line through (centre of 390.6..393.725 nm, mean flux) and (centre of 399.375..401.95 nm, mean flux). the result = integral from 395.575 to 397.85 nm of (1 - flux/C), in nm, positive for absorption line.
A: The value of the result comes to 0.80 nm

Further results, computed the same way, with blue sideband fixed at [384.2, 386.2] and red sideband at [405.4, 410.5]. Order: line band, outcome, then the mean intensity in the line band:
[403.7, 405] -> -0.166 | 15.1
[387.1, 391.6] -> -0.400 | 8.8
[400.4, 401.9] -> -0.312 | 14.8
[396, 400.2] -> 0.316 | 10.4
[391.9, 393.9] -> 0.611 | 6.42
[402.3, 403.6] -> -0.198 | 14.8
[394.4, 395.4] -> 0.024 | 9.78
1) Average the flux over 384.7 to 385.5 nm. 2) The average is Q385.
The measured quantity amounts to 7.28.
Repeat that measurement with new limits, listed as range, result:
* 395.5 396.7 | 8.05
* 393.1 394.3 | 5.71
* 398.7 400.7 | 13.6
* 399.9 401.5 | 14.9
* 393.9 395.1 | 8.64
